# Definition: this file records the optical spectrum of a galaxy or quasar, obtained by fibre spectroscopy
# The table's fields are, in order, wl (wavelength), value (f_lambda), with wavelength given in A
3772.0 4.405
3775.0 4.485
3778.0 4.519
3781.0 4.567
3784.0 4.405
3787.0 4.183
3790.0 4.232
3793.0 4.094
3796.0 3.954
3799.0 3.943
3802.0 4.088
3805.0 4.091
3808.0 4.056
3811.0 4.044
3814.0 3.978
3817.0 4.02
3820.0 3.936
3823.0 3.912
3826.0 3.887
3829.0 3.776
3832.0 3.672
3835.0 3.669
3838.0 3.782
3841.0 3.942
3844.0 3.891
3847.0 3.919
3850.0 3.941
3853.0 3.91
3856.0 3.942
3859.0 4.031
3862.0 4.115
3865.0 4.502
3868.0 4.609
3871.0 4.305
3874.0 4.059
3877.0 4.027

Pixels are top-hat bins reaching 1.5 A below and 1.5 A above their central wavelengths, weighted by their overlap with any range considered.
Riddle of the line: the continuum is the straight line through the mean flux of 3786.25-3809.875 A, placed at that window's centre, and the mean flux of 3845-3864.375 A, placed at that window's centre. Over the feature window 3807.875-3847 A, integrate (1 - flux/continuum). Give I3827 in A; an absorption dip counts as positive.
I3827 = 1.5 A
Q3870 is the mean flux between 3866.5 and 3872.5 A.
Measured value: 4.46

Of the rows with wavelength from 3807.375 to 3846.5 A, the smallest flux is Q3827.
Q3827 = 3.669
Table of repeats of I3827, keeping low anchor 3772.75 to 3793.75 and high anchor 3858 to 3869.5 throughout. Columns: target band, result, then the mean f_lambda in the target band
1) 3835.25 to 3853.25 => 1.9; 3.88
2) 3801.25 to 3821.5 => 1.5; 4.03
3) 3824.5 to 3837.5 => 1.8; 3.75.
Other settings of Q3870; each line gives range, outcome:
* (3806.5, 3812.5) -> 4.05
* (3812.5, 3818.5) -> 4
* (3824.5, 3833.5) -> 3.78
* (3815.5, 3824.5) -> 3.96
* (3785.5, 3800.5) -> 4.08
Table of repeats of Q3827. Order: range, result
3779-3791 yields 4.183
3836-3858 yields 3.782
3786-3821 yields 3.936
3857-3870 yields 4.031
